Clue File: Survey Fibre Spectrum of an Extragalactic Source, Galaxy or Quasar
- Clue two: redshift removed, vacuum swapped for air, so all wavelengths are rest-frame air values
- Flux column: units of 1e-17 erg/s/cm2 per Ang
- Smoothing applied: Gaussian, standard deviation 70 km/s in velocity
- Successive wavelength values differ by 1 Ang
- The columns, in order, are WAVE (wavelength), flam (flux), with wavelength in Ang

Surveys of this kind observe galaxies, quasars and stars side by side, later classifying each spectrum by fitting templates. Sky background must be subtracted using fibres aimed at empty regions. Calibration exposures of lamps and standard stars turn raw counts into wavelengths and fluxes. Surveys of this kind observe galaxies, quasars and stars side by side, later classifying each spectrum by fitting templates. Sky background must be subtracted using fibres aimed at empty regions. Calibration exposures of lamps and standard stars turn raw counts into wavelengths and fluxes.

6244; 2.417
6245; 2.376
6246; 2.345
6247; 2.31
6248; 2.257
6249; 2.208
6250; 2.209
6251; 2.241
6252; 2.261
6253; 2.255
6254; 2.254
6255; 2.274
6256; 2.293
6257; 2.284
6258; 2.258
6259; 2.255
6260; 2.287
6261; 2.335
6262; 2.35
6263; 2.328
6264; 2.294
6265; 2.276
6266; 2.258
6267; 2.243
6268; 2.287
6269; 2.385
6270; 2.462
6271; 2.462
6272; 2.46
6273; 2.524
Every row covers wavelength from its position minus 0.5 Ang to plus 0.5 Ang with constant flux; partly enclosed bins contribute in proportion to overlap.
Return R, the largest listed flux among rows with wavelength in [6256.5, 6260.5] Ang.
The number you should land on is 2.287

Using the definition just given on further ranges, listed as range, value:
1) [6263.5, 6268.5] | 2.294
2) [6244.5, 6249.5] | 2.376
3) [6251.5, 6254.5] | 2.261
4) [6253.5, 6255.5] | 2.274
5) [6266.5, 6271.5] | 2.462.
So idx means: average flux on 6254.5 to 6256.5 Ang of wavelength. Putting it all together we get 2.28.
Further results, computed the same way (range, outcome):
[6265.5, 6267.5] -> 2.25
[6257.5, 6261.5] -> 2.28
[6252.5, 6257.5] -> 2.27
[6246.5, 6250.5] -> 2.25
